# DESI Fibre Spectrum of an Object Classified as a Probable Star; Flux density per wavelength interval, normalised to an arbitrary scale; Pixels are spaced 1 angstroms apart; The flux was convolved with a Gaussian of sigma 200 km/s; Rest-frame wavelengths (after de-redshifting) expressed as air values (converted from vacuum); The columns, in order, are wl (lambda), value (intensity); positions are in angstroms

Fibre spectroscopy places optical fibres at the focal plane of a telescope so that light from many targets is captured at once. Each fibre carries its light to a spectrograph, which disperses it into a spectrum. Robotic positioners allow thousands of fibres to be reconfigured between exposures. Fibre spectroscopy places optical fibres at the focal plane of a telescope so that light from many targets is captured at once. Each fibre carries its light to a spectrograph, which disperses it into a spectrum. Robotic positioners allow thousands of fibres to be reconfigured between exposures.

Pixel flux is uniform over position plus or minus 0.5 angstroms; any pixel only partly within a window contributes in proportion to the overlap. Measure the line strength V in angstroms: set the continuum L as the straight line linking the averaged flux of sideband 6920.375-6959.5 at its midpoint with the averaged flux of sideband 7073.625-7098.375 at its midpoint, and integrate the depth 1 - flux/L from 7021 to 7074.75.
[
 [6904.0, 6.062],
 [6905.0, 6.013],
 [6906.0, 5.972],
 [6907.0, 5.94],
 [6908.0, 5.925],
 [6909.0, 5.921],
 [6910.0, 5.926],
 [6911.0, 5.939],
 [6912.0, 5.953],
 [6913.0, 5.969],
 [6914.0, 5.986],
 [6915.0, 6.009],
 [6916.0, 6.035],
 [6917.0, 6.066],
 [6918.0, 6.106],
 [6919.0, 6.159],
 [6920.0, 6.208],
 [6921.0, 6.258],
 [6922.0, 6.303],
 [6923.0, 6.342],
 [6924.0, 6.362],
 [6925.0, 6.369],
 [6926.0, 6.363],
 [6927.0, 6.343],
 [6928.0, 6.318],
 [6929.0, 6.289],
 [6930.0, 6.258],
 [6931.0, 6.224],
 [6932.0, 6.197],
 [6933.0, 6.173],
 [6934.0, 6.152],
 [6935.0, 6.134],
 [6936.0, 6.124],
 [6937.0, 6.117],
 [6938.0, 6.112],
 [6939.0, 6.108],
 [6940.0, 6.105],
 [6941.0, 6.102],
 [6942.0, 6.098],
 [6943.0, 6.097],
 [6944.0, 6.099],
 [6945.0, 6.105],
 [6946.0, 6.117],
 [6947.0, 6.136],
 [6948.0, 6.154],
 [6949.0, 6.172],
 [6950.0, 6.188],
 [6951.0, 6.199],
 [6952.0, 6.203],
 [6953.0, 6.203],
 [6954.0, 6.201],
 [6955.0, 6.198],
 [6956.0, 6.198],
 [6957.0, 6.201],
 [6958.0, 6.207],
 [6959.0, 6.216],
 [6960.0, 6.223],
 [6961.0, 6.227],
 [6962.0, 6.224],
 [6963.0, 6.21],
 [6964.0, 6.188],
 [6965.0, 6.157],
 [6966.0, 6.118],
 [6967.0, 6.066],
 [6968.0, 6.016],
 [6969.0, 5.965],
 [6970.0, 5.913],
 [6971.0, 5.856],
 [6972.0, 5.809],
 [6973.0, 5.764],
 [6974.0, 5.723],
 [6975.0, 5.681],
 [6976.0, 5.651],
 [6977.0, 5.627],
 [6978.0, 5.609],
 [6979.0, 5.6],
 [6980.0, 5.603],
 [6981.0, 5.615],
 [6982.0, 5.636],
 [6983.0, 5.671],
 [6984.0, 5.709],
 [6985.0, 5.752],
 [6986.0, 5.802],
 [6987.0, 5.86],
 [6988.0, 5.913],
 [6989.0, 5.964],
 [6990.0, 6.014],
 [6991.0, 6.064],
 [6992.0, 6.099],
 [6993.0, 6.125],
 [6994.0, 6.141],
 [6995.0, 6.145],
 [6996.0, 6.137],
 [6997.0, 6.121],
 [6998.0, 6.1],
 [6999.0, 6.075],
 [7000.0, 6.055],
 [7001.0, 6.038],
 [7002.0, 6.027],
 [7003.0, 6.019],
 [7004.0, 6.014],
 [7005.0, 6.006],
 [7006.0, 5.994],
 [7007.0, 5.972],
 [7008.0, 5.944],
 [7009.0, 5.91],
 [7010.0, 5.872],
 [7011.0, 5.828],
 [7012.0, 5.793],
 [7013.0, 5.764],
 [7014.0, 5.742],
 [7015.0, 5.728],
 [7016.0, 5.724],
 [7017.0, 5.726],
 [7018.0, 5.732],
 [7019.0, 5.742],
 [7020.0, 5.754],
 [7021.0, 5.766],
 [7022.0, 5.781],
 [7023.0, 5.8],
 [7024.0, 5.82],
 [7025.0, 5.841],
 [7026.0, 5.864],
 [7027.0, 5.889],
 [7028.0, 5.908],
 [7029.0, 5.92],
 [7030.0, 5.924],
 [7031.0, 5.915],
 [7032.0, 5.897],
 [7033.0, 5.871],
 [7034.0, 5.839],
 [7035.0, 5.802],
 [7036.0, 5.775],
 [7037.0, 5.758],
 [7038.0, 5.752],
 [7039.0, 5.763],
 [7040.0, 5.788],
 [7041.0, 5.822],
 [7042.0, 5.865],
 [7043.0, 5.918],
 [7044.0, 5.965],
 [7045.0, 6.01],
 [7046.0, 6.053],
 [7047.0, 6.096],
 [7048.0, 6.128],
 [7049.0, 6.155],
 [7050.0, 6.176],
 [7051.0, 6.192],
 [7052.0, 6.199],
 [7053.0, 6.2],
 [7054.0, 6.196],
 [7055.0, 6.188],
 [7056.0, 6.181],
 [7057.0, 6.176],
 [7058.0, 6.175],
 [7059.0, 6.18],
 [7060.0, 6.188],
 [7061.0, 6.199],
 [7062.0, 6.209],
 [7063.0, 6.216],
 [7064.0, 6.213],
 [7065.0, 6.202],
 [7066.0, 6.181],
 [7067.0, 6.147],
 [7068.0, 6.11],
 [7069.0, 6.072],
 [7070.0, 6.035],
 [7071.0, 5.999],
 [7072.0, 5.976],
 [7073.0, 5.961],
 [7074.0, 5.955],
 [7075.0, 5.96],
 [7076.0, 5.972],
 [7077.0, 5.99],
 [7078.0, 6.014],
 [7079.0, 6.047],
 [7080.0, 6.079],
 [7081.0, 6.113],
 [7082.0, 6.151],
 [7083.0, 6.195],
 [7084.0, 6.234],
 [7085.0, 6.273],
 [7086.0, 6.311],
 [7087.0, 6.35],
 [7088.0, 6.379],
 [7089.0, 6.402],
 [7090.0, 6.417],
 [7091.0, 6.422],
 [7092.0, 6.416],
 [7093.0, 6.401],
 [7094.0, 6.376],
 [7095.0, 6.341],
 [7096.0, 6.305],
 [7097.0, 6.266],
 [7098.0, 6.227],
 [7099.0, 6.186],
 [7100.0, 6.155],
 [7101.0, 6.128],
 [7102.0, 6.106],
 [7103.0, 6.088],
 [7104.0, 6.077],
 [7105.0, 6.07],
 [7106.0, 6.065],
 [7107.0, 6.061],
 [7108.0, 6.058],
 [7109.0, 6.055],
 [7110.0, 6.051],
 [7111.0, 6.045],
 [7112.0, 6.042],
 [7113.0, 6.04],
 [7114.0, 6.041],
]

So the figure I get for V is 1.84 angstroms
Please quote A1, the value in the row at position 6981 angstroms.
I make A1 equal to 5.615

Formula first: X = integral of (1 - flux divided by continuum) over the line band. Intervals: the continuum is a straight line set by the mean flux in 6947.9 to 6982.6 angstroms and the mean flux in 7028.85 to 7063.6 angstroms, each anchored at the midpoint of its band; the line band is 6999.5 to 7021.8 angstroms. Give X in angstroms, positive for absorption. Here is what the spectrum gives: 0.5 angstroms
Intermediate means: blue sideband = 5.99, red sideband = 6.02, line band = 5.87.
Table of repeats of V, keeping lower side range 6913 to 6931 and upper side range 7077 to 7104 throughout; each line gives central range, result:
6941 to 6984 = 1.5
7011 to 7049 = 2.3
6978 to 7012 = 1.6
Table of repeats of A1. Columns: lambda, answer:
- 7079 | 6.047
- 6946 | 6.117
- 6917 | 6.066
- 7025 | 5.841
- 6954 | 6.201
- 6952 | 6.203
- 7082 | 6.151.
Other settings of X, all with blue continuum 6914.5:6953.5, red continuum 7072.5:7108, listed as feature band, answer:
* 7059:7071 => 0.1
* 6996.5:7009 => 0.3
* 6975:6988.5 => 1.1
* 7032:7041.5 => 0.6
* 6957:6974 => 0.3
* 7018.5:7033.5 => 0.8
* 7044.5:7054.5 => 0.1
